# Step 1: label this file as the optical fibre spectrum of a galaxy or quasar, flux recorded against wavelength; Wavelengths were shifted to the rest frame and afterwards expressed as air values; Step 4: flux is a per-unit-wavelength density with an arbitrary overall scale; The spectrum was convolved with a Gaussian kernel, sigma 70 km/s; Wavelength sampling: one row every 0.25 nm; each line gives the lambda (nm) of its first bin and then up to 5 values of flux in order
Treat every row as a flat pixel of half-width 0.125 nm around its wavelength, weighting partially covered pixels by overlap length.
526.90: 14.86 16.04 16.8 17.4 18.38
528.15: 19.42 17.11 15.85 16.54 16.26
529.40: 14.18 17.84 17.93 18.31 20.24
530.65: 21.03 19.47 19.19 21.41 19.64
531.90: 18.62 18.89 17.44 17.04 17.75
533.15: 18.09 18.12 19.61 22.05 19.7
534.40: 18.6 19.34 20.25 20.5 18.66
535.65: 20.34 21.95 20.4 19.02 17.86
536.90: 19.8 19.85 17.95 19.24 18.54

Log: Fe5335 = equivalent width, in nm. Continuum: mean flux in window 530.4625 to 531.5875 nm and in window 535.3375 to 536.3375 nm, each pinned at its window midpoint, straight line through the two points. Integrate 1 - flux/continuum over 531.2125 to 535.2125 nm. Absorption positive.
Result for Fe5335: 0.22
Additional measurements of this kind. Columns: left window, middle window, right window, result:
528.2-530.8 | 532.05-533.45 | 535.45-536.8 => 0.063 nm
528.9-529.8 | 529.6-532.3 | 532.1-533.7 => -0.369 nm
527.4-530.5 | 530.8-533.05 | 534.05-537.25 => -0.048 nm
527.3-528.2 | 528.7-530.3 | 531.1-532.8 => 0.128 nm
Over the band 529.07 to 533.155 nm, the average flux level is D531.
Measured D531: 18.5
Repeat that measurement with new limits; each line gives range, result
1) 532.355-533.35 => 17.6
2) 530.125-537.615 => 19.4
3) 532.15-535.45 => 19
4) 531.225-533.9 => 18.8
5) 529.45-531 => 18.9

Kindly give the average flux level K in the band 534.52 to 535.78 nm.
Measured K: 19.8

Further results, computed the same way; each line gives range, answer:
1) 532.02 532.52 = 18.2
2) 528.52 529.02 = 16.2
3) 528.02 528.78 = 17.5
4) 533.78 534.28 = 20.8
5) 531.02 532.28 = 19.5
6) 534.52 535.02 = 19.8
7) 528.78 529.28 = 16.4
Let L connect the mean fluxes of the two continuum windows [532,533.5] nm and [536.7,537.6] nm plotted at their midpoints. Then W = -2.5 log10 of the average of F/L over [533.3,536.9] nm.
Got -0.07 mag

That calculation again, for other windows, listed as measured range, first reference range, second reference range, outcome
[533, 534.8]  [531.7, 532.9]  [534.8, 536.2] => -0.008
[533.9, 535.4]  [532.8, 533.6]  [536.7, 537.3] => -0.064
